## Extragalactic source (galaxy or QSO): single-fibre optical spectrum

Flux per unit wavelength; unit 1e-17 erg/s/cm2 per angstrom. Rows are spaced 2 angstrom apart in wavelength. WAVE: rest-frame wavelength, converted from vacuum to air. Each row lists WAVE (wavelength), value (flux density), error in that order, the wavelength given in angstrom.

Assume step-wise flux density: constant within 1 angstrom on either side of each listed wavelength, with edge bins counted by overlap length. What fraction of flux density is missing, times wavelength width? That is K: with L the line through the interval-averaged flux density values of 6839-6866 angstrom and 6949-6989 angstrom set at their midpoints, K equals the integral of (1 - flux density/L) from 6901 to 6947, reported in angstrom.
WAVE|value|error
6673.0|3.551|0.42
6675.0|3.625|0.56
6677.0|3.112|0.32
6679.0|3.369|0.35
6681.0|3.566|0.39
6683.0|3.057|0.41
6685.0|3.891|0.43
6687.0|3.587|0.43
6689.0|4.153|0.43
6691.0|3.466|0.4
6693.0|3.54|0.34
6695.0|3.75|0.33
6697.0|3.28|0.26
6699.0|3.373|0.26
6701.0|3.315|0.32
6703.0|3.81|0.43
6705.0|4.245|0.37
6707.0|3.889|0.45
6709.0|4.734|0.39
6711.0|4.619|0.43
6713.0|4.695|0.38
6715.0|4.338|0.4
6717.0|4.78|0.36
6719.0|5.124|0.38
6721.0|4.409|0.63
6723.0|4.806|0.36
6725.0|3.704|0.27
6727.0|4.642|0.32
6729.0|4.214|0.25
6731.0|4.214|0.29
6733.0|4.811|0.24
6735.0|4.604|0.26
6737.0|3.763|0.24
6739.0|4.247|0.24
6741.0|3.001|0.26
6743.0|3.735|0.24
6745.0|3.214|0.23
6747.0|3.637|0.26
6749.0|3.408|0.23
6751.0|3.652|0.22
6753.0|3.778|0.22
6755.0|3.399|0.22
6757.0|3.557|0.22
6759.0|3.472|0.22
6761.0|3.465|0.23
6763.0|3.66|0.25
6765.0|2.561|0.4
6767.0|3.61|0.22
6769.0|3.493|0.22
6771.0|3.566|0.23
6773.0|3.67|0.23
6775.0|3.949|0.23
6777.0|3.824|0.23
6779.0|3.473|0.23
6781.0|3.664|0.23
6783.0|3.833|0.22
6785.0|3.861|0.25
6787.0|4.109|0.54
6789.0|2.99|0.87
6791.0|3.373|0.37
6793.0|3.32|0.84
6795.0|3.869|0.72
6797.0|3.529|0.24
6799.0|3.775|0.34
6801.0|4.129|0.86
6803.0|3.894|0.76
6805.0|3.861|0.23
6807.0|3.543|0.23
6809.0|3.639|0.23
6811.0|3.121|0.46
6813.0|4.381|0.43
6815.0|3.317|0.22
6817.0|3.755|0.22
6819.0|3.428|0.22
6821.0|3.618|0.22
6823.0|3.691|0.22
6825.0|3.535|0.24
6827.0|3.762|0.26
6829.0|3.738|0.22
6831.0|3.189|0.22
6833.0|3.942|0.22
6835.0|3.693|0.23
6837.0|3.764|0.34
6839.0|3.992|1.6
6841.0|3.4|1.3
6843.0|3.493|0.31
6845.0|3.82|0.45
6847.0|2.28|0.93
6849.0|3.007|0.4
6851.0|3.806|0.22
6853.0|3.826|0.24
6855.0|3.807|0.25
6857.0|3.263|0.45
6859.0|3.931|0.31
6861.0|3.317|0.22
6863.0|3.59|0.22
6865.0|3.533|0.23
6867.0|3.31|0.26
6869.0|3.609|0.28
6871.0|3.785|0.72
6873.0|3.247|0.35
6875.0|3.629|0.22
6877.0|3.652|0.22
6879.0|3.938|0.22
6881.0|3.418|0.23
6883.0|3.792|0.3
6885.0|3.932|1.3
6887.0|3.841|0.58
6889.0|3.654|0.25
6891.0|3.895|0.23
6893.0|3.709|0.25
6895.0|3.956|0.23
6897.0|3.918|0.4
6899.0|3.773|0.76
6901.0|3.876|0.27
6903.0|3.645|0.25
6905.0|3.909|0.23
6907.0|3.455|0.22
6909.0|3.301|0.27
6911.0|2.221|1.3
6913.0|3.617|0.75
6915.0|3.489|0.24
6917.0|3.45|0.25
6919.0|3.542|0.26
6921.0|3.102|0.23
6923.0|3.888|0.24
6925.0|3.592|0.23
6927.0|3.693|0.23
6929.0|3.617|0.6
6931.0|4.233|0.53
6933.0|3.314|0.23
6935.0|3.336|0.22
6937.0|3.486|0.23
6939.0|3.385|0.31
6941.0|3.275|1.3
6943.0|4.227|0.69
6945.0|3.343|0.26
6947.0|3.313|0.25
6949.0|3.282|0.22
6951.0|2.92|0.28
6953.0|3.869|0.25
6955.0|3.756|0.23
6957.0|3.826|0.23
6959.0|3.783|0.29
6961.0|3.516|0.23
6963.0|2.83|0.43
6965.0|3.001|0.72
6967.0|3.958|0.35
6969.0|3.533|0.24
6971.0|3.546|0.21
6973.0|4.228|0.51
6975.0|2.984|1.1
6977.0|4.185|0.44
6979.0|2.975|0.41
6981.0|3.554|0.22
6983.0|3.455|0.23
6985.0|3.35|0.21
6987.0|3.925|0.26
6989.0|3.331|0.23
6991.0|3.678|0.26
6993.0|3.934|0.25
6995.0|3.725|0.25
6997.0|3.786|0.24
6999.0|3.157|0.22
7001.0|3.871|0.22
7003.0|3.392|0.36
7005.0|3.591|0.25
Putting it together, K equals 0.0 angstrom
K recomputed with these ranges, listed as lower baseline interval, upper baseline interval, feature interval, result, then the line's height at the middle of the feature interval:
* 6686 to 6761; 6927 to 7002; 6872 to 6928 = 0.8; 3.67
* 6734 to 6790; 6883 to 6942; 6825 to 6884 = 0.5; 3.6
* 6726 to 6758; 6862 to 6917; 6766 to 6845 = 2.0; 3.76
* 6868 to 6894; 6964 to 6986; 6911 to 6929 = 0.7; 3.63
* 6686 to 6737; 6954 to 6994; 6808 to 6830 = 1.6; 3.92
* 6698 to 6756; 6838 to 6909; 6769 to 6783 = 0.8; 3.92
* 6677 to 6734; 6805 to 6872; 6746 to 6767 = 2.1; 3.86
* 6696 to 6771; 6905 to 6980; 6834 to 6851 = 1.1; 3.7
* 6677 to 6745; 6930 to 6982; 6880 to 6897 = -0.6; 3.66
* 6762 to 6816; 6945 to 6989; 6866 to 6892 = -0.7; 3.57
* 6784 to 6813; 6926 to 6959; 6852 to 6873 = 0.2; 3.62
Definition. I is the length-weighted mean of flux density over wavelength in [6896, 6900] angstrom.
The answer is 3.85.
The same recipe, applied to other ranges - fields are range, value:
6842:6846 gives 3.66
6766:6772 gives 3.56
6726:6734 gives 4.47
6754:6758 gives 3.48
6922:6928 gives 3.72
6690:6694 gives 3.5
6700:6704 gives 3.56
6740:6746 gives 3.32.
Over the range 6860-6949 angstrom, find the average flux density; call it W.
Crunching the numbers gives 3.58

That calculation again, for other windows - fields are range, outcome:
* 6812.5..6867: 3.58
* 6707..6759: 4.11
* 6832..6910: 3.63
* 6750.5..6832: 3.61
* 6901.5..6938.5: 3.5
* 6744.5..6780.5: 3.53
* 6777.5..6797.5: 3.61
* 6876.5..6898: 3.79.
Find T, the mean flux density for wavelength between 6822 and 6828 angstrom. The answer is 3.66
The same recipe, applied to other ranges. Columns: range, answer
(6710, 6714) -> 4.66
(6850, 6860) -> 3.73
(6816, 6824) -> 3.62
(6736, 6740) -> 4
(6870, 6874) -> 3.52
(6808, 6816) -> 3.61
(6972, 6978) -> 3.8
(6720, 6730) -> 4.35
